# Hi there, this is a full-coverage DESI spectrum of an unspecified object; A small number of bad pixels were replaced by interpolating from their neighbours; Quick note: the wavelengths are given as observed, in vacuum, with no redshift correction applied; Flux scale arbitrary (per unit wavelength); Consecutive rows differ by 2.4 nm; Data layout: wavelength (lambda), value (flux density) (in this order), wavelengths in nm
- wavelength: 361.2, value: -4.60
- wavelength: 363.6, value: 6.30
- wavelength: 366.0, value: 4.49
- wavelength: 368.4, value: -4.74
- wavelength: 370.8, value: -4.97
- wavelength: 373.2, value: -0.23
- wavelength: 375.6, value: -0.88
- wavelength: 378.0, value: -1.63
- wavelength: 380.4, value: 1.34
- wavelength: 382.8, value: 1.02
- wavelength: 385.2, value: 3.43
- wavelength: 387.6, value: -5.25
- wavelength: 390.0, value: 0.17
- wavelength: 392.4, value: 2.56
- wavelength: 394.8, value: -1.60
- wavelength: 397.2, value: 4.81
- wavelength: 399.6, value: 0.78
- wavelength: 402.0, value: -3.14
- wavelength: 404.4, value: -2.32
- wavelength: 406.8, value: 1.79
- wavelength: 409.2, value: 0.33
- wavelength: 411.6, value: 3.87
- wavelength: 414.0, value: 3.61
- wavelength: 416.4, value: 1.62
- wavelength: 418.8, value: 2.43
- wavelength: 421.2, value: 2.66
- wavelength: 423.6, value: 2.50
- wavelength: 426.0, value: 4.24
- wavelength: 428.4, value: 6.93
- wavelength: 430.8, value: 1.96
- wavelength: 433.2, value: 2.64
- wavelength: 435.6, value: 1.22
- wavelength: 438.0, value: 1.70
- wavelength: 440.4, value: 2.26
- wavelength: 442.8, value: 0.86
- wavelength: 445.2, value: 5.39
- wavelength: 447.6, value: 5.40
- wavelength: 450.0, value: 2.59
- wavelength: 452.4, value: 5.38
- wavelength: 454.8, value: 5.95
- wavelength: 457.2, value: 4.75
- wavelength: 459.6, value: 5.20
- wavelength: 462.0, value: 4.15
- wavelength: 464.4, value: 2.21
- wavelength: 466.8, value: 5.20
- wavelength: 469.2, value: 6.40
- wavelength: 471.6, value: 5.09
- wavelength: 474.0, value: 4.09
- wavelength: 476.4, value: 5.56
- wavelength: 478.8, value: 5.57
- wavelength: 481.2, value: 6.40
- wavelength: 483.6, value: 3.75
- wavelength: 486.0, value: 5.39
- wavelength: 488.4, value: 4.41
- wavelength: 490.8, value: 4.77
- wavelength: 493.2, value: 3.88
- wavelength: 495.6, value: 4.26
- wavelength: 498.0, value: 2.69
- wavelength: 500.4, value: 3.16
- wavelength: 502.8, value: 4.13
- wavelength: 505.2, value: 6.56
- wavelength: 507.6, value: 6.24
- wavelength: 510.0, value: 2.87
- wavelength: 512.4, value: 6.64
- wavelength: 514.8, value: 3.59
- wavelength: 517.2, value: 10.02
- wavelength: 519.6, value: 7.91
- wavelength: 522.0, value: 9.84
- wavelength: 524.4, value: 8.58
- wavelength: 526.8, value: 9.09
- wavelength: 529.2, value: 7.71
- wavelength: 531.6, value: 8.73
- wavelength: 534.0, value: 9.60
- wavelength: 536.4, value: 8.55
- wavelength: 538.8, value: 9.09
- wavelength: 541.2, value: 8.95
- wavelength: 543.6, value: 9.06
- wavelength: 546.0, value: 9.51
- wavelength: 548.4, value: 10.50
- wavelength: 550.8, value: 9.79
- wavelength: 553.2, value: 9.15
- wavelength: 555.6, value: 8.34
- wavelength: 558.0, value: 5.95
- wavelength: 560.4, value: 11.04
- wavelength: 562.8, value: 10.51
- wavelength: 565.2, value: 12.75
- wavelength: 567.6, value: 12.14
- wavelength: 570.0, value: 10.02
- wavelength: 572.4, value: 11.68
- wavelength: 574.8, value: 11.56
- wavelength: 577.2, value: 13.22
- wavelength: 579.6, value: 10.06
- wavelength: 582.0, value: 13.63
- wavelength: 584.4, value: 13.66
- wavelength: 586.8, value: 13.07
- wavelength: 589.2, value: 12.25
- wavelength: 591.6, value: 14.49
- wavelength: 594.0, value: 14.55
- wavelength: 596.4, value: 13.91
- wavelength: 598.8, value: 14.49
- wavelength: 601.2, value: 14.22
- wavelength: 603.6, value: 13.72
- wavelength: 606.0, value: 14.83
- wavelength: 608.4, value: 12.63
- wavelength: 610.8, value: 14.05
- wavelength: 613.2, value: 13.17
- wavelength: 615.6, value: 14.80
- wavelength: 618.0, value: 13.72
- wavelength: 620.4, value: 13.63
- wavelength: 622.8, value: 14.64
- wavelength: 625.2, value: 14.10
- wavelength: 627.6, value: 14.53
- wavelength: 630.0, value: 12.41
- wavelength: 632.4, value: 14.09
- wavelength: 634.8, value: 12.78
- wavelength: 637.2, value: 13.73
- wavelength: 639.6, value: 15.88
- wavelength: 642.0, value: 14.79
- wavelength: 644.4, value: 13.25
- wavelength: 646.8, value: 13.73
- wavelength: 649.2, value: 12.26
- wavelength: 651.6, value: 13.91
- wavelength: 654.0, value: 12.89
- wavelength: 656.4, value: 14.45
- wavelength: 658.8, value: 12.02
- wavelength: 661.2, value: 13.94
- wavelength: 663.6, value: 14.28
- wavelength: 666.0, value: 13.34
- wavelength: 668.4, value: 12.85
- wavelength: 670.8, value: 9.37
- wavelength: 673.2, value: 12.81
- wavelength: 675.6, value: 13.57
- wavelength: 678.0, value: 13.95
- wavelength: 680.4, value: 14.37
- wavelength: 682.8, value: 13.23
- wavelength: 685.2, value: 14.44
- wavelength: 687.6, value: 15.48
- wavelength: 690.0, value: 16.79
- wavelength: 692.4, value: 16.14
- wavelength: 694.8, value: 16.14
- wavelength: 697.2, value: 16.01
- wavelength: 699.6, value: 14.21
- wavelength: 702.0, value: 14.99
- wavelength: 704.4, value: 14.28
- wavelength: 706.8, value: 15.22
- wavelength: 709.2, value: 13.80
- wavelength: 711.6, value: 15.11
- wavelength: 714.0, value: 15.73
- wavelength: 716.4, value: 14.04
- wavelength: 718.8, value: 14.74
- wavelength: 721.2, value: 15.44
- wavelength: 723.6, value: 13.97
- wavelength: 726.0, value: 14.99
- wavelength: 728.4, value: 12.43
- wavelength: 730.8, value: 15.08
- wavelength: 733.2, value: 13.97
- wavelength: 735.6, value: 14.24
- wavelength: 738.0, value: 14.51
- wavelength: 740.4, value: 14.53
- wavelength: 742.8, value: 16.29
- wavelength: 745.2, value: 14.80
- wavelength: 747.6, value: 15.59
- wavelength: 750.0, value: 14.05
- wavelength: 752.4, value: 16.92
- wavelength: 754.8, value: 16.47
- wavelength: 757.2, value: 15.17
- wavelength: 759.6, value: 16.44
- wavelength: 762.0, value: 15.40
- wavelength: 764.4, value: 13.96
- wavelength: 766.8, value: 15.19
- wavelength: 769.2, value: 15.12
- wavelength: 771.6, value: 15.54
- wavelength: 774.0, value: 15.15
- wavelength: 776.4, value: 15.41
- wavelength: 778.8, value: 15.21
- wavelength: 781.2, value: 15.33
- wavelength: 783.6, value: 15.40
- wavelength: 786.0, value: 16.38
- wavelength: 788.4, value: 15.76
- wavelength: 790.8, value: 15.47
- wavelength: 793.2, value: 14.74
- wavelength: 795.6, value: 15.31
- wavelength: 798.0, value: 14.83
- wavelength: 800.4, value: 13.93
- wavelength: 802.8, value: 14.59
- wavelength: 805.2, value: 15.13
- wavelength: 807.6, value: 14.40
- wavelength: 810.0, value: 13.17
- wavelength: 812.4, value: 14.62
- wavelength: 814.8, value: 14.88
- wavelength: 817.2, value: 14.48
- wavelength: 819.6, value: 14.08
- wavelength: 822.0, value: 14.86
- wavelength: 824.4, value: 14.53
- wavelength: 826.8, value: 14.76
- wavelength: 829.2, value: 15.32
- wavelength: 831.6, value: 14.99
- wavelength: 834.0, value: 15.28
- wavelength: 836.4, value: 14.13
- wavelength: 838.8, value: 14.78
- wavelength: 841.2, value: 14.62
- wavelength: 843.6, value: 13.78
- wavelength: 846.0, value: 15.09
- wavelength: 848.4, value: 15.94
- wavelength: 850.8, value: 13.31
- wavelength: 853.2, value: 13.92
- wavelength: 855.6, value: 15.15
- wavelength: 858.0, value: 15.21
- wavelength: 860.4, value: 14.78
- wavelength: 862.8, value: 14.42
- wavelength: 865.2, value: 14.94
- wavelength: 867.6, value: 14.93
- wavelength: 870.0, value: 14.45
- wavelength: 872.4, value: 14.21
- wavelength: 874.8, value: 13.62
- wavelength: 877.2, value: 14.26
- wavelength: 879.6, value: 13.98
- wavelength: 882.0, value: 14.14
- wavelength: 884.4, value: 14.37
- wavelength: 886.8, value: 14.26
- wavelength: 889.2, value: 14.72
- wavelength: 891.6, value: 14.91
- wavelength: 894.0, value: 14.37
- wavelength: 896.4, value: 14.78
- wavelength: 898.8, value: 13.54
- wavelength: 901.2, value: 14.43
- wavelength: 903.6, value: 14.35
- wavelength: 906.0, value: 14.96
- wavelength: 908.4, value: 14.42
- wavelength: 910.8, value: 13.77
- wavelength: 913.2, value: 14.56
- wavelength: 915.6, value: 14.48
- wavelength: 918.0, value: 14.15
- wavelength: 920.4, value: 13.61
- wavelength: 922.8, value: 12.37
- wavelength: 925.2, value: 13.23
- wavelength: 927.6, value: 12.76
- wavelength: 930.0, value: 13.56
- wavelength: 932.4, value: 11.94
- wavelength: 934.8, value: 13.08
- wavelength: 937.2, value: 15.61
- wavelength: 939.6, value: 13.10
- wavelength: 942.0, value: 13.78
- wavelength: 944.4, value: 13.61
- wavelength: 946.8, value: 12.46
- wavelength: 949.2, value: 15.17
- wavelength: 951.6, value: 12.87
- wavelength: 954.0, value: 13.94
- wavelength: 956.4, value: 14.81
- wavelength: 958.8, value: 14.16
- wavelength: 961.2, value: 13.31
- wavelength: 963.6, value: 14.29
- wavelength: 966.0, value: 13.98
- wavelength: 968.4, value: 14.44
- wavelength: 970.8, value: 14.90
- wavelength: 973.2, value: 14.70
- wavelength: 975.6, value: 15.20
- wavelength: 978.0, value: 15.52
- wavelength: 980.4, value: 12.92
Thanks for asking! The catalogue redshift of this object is 0.30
